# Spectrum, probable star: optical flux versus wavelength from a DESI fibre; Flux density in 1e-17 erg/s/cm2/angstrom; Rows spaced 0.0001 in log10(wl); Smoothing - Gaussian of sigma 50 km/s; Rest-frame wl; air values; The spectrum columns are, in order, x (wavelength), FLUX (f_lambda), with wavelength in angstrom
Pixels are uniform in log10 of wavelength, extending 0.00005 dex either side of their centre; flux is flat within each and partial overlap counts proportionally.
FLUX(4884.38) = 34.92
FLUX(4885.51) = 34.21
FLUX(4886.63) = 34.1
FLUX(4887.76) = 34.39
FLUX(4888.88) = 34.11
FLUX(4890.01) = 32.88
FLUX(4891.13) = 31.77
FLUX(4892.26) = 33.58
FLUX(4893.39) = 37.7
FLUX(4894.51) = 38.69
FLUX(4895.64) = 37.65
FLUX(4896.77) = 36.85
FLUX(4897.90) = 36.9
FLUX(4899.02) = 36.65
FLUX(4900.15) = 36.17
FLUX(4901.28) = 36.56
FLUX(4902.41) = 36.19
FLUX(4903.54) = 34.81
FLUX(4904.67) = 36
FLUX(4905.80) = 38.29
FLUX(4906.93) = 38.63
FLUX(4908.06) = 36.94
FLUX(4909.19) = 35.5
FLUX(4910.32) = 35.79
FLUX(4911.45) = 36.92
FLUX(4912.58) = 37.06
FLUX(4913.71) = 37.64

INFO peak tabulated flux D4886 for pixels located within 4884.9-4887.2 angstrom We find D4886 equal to 34.21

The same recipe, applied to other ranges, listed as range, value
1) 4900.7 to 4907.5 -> 38.63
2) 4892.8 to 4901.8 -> 38.69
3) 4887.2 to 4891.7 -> 34.39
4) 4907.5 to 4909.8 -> 36.94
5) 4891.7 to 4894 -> 37.7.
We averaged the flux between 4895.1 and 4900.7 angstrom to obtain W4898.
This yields 36.8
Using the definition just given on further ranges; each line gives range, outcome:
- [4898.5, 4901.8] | 36.4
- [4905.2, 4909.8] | 37.3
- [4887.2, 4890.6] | 33.8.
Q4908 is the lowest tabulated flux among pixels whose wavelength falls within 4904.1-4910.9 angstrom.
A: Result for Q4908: 35.5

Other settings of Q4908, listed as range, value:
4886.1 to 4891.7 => 31.77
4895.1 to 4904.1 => 34.81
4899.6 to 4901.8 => 36.17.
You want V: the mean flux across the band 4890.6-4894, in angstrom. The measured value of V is 34.4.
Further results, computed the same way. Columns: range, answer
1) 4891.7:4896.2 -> 36.9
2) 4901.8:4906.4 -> 36.3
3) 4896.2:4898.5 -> 36.9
